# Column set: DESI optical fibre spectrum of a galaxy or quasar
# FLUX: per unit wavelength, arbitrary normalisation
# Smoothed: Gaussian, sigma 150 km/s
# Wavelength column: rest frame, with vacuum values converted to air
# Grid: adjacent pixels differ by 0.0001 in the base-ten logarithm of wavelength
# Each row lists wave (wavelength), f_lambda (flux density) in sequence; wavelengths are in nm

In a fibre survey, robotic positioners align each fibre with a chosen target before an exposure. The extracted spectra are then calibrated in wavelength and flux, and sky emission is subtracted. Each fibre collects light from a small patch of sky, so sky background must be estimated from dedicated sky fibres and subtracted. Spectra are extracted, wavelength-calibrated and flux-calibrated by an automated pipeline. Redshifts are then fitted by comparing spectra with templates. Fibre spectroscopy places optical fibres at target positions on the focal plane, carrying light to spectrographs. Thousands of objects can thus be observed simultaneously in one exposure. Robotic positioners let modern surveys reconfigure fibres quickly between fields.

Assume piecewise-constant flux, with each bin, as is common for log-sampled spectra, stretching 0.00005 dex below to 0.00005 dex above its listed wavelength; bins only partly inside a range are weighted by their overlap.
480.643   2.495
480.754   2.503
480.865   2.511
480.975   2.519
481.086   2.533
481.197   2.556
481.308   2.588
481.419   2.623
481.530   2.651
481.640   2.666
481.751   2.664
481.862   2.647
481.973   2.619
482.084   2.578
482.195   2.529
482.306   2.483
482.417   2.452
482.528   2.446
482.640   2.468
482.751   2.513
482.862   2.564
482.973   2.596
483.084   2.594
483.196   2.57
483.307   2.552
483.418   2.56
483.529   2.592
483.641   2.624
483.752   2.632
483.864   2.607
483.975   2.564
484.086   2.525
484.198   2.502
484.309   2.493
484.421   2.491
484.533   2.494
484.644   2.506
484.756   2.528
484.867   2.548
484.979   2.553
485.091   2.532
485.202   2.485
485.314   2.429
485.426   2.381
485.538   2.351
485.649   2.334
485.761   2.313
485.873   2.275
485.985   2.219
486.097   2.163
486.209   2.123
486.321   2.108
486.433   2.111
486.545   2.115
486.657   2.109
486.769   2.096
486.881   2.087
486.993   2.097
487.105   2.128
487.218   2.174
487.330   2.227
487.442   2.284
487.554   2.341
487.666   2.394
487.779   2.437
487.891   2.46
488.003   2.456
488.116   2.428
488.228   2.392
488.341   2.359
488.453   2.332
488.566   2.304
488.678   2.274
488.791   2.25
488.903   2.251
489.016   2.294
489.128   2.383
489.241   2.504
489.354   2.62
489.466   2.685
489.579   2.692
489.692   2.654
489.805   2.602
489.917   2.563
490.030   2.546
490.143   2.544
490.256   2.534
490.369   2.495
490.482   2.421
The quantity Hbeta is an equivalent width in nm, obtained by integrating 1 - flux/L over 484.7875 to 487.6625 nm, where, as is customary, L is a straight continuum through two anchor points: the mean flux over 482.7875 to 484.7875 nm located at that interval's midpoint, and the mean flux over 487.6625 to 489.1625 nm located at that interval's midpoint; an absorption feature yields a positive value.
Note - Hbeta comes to 0.22 nm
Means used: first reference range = 2.56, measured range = 2.27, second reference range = 2.36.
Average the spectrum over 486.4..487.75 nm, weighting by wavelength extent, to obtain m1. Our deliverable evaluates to 2.19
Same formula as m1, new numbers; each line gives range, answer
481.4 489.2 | 2.41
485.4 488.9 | 2.26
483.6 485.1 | 2.54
